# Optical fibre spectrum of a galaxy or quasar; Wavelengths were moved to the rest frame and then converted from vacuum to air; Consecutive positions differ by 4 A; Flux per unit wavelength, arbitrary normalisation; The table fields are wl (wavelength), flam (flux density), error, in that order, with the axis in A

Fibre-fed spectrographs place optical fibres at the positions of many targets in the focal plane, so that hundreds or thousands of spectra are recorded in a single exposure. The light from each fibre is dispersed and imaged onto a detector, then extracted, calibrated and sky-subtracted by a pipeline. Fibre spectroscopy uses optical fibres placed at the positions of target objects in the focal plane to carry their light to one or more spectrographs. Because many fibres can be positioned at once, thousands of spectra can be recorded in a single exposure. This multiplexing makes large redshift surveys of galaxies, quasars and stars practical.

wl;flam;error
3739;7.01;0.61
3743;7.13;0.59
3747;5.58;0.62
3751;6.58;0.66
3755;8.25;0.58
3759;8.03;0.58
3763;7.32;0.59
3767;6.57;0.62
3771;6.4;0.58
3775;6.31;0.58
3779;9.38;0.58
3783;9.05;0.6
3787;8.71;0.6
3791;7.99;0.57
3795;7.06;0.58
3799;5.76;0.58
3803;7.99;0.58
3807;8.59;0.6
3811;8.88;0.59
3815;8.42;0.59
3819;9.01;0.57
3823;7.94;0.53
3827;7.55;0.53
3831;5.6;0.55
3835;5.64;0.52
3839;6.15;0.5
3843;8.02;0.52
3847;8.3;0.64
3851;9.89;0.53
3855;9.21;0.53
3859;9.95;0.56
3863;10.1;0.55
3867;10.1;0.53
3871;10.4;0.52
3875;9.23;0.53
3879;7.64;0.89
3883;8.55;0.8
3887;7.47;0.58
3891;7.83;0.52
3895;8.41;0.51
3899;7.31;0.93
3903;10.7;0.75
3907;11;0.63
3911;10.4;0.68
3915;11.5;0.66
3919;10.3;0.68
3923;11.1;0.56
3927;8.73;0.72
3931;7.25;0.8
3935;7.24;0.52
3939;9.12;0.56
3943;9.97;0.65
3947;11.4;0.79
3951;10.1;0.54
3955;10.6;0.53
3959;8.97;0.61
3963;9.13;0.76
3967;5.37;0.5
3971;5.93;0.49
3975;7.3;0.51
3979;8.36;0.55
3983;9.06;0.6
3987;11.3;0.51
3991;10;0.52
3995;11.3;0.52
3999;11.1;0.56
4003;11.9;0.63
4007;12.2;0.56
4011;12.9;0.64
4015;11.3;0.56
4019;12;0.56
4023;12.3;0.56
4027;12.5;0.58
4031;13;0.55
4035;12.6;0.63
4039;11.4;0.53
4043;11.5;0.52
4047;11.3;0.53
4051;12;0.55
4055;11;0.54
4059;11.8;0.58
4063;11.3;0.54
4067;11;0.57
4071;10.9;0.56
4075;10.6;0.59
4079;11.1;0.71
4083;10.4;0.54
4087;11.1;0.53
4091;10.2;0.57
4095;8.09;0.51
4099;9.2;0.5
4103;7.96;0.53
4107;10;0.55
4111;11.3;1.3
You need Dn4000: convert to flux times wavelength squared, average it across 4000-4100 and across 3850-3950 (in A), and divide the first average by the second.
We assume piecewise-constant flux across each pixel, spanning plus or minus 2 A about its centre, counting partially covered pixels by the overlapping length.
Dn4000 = 1.3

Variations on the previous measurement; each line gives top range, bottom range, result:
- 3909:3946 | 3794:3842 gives 1.37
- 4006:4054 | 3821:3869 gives 1.61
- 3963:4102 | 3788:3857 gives 1.52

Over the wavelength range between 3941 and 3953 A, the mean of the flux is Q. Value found 10.5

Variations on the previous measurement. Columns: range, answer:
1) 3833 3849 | 7.03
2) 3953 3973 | 8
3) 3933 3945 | 8.78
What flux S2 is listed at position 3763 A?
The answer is 7.32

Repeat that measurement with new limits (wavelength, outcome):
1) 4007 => 12.2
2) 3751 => 6.58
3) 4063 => 11.3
